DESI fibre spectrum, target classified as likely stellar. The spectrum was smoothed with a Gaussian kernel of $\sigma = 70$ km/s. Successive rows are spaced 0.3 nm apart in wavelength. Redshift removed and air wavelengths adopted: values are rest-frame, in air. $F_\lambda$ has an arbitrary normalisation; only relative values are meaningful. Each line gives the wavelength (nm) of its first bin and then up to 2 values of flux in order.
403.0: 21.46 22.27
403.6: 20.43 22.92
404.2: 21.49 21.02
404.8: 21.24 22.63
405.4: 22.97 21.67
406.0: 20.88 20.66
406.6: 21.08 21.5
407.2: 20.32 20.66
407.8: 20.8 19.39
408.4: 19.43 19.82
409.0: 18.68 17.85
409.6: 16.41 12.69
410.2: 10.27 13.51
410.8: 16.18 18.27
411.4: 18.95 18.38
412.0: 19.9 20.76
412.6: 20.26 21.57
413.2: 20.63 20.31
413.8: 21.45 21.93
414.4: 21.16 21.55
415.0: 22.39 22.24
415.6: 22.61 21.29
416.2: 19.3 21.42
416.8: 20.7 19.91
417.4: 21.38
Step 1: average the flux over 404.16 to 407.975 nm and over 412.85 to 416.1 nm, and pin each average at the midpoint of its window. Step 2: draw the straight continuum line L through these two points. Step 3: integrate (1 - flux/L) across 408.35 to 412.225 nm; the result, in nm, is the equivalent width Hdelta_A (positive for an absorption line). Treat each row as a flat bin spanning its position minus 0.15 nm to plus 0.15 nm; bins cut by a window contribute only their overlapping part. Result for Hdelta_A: 0.80 nm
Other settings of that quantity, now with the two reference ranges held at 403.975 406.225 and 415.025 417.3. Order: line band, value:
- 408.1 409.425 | 0.154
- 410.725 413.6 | 0.236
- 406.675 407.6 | 0.032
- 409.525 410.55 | 0.406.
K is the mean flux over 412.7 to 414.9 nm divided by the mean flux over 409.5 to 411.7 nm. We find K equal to 1.38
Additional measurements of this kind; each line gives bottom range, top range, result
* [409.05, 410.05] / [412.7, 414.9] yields 1.33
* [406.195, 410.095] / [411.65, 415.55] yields 1.11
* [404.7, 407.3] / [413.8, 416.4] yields 1.00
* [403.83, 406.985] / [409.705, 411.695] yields 0.71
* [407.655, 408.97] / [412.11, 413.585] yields 1.05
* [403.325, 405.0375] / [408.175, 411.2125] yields 0.76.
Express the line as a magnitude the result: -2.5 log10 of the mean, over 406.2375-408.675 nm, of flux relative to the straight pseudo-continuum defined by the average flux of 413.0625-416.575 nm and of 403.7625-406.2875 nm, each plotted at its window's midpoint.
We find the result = 0.064 mag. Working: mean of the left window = 21.8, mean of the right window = 21.4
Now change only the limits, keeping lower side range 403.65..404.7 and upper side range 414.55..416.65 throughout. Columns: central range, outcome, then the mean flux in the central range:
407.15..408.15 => 0.064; 20.4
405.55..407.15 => 0.027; 21.1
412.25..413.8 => 0.041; 20.8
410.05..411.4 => 0.392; 15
